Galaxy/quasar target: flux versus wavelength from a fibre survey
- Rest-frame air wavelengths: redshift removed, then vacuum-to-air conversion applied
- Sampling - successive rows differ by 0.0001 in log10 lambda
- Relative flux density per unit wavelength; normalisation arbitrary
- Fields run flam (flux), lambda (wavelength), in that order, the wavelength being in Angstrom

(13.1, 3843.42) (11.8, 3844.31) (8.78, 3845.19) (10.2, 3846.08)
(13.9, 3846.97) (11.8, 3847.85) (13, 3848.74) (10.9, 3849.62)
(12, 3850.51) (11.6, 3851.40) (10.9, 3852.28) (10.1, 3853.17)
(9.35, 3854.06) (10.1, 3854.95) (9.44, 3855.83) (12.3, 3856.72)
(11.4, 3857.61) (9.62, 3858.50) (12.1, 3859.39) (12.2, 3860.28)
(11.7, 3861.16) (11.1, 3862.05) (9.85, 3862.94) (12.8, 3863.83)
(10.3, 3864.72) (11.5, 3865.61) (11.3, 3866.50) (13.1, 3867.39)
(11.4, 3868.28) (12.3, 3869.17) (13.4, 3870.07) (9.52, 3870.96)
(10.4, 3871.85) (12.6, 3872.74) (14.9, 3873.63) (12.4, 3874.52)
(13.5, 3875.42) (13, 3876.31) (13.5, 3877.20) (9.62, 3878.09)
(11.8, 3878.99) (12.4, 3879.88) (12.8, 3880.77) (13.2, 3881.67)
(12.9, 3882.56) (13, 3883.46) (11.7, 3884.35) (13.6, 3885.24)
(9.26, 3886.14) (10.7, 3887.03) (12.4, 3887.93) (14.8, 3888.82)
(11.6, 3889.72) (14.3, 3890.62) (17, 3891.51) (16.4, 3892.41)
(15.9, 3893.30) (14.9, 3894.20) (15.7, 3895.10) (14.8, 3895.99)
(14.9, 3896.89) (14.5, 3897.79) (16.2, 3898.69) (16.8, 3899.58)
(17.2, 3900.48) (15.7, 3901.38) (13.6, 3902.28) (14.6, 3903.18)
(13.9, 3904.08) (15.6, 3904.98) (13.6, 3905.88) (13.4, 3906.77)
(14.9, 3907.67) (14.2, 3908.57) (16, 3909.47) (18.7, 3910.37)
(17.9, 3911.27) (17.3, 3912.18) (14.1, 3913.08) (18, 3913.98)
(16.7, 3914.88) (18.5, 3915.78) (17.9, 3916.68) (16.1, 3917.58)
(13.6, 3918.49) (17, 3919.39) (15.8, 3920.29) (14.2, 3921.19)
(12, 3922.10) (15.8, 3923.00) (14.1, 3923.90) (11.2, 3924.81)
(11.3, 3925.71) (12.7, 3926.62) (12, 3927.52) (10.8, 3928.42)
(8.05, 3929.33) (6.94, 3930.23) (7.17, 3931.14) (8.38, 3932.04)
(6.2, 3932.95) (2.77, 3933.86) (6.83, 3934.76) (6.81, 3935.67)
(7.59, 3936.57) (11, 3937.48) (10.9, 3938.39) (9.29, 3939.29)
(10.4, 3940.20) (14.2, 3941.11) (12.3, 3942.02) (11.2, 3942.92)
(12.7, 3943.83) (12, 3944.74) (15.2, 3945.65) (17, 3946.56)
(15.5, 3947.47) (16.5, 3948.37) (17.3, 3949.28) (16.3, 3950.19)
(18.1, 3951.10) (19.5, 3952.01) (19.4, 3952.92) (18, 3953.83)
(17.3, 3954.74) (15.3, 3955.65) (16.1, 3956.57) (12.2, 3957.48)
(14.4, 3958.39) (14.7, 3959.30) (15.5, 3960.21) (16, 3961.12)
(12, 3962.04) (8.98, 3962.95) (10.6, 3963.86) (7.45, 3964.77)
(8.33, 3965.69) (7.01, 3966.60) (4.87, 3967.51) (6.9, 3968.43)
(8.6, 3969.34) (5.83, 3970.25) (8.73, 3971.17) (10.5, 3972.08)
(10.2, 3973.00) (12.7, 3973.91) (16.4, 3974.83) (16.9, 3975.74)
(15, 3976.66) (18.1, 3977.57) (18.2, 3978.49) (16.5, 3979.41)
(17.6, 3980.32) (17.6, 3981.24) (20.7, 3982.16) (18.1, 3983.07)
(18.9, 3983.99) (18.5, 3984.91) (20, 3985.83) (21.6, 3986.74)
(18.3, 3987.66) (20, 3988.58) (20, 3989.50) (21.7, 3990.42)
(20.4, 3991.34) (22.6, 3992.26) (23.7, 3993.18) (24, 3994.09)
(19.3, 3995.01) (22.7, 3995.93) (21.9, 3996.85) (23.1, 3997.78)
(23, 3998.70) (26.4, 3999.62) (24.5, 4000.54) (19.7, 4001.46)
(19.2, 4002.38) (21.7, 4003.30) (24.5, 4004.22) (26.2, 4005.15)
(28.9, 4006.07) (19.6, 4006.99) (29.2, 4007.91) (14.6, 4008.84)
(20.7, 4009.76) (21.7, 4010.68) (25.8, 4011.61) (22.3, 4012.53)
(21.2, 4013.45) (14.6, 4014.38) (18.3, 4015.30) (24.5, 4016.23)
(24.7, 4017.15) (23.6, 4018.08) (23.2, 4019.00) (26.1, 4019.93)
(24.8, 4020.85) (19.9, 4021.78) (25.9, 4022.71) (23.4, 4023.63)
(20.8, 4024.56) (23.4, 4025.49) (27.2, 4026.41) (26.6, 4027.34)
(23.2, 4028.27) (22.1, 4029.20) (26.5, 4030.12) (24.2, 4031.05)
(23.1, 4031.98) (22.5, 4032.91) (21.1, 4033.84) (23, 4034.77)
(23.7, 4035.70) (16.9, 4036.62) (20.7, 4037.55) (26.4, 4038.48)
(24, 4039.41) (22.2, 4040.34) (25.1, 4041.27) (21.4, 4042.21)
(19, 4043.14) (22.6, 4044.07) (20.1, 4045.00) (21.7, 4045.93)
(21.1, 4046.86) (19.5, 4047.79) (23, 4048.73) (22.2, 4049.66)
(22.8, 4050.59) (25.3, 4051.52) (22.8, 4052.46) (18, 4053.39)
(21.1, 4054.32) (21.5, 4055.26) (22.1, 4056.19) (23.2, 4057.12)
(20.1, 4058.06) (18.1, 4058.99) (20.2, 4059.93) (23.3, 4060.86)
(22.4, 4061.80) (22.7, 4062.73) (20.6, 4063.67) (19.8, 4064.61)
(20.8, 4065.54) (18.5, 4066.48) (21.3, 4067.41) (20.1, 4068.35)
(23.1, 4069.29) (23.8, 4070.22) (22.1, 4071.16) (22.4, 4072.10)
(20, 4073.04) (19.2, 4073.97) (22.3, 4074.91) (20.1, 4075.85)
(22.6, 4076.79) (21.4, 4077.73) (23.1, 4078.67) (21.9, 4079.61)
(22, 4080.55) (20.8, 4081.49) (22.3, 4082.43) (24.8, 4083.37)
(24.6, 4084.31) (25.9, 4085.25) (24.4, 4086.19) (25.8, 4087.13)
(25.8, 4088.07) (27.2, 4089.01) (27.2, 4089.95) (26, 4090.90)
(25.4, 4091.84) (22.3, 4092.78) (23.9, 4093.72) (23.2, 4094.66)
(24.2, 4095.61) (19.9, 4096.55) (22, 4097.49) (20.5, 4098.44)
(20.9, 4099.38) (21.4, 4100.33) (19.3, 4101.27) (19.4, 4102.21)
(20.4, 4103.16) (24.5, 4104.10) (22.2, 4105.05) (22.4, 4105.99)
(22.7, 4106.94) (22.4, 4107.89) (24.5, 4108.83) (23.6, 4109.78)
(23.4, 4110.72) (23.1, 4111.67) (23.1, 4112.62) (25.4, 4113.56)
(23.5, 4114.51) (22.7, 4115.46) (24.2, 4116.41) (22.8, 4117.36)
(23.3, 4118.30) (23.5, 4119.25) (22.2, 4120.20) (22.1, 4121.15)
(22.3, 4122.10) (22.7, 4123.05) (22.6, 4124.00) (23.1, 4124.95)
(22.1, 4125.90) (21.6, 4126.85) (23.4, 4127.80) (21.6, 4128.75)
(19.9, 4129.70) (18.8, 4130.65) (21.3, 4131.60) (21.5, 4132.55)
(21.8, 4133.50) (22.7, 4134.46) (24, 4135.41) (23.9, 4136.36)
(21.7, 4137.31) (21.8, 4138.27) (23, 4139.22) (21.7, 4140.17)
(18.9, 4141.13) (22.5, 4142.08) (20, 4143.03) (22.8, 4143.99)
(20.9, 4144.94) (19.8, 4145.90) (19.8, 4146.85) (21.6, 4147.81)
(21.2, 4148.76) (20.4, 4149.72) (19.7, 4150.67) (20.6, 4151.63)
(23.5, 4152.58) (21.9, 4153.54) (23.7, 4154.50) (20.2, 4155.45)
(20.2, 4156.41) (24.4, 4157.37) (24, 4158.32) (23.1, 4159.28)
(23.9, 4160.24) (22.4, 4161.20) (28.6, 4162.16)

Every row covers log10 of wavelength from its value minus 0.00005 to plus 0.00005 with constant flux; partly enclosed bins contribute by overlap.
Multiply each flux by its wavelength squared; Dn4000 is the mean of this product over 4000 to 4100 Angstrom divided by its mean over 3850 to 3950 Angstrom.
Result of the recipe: 1.9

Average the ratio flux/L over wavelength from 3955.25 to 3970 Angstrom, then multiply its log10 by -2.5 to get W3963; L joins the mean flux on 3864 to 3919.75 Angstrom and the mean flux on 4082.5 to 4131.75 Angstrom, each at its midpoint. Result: 0.461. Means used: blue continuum 14.1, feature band 11.1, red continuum 23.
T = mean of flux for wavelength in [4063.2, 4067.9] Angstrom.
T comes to 20.2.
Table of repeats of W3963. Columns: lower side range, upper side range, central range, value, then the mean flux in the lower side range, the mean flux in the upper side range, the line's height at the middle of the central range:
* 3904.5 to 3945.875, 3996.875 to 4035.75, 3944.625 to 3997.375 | 0.13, 12.7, 23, 17.9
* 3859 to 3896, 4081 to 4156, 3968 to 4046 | -0.15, 12.6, 22.5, 17.9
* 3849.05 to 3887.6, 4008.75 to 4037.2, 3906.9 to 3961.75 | 0.19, 11.7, 22.7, 16.4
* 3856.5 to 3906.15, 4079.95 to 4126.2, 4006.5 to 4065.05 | -0.11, 13.1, 23.1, 20.1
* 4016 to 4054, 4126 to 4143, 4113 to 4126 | -0.06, 22.9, 21.7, 21.9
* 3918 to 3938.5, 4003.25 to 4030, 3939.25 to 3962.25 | -0.10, 10.6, 23.1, 13.8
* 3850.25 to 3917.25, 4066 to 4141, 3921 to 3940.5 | 0.49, 13.4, 22.6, 15.4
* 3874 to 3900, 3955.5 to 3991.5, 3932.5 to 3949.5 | 0.25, 13.6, 14.5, 14.1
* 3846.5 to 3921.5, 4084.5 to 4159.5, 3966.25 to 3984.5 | 0.25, 13.4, 22.5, 16.9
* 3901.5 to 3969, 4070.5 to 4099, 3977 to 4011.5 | -0.23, 13.1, 23.1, 17.1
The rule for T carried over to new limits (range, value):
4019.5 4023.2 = 24.2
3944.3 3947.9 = 14.9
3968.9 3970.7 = 7.22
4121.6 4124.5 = 22.5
